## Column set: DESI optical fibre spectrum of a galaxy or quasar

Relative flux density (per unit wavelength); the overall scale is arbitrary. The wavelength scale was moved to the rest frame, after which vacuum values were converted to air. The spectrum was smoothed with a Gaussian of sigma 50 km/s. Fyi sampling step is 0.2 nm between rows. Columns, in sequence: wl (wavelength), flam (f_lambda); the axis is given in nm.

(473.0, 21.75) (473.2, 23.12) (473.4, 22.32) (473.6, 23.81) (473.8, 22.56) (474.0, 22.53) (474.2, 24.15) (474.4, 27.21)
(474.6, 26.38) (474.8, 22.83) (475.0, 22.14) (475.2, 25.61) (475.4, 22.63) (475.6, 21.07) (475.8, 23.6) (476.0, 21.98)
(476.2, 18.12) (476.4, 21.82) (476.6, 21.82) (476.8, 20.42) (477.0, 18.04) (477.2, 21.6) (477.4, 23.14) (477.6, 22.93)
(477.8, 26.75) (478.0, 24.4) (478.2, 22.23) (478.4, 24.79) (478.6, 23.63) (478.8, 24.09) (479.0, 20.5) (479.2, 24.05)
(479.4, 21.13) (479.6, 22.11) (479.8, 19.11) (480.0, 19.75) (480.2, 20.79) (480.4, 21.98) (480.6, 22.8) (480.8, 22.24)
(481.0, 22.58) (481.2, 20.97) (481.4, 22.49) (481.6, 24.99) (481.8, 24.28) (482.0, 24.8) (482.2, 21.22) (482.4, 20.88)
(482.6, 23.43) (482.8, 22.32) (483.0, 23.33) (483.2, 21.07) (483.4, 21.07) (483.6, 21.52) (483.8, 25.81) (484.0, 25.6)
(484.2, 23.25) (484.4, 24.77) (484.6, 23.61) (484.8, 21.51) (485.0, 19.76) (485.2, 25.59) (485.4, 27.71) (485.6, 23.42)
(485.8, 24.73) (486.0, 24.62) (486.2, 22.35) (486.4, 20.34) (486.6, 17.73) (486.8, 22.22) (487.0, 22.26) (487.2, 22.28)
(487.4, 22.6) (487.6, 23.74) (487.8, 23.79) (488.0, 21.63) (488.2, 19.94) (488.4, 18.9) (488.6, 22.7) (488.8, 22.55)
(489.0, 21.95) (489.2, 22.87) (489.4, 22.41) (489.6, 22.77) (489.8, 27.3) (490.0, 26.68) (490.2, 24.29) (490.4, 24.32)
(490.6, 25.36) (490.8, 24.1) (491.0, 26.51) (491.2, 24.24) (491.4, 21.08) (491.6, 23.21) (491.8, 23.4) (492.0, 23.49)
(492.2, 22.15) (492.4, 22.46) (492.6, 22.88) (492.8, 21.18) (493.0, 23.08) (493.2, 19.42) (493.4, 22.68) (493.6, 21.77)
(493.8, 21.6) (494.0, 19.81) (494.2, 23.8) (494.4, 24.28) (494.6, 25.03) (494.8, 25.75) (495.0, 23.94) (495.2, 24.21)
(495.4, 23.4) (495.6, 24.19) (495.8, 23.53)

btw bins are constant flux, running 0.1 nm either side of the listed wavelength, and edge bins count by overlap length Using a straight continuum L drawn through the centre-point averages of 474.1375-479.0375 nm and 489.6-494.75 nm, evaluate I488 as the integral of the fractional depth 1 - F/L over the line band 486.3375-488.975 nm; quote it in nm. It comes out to 0.18 nm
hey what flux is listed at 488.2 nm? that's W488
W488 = 19.94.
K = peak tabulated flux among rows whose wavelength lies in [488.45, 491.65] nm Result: 27.3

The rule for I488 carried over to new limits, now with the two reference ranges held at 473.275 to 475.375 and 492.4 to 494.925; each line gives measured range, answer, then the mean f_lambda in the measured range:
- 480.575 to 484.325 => 0.07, 22.9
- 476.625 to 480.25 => 0.22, 22.2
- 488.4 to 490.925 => -0.10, 23.8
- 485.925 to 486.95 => 0.07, 21.4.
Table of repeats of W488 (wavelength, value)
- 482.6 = 23.43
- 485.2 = 25.59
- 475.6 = 21.07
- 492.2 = 22.15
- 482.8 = 22.32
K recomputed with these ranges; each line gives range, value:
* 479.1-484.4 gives 25.81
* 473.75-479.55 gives 27.21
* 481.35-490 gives 27.71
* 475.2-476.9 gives 25.61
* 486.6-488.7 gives 23.79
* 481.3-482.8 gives 24.99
